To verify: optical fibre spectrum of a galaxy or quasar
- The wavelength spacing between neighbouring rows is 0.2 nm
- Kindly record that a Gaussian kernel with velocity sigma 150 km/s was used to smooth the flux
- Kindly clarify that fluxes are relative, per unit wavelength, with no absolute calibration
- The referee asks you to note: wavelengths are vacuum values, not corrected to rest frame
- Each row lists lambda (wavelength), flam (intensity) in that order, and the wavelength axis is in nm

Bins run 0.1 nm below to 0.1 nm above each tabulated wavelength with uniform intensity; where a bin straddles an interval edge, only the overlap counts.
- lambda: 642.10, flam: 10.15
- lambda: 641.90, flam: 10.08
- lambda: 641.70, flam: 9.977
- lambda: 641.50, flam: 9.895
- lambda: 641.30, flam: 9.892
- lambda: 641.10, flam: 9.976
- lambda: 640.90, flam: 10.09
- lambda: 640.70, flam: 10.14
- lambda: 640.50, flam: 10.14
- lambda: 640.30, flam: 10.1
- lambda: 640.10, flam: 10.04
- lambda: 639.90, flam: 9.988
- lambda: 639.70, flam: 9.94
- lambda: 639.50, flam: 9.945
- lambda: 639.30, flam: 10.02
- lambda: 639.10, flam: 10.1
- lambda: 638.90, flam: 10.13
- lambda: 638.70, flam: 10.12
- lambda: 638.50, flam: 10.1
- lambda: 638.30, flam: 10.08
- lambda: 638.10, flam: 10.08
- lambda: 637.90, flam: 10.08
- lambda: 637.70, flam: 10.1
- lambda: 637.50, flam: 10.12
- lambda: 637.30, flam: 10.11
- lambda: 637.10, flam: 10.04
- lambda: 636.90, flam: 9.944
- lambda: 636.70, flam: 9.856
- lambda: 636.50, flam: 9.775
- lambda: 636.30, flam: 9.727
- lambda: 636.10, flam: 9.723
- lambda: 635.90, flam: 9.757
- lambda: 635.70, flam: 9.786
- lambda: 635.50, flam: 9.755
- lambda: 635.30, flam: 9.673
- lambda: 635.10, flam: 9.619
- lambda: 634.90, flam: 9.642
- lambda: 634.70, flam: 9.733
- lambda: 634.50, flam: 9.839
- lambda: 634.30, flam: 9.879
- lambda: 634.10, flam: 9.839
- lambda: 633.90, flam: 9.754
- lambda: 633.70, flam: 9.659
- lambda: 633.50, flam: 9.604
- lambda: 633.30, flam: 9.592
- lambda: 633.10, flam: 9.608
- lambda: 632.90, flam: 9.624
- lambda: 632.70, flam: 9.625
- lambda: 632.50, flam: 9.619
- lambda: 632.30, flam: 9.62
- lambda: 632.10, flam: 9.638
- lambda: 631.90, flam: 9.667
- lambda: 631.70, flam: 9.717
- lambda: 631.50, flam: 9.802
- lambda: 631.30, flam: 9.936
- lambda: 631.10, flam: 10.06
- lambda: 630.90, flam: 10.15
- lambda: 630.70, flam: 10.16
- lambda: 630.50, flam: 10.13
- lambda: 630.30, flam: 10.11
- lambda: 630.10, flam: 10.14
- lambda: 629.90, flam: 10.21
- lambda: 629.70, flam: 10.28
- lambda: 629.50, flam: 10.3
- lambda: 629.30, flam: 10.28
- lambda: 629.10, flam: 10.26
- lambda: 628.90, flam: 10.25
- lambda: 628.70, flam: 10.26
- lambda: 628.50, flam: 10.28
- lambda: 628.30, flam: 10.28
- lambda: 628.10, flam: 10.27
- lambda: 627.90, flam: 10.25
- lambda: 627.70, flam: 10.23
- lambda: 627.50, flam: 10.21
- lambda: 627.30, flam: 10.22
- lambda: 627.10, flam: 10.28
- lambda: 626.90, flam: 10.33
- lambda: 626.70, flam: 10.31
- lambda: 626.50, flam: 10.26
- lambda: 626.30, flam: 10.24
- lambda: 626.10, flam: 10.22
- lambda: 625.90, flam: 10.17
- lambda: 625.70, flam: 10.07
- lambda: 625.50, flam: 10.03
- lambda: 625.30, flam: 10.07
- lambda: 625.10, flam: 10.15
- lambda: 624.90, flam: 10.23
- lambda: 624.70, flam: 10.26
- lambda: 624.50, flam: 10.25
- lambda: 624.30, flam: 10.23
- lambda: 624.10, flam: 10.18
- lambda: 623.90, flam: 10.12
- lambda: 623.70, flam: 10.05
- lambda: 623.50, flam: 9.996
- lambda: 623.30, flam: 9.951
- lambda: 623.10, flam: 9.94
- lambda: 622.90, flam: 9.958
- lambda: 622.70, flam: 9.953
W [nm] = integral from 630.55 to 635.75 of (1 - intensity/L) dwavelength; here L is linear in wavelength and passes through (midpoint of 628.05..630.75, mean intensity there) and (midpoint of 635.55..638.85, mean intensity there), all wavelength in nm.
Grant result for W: 0.18 nm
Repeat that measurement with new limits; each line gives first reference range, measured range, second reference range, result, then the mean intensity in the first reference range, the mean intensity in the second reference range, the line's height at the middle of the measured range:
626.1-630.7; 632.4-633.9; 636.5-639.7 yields 0.08 nm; 10.2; 10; 10.1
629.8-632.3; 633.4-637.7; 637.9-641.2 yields 0.09 nm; 9.96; 10.1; 10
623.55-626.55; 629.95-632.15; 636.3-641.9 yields 0.03 nm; 10.2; 10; 10.1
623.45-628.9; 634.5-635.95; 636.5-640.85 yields 0.05 nm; 10.2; 10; 10.1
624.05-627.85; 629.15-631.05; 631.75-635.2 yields -0.05 nm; 10.2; 9.68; 9.92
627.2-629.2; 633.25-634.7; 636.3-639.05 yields 0.05 nm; 10.3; 10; 10.1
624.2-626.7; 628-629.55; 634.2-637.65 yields -0.03 nm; 10.2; 9.83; 10.1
